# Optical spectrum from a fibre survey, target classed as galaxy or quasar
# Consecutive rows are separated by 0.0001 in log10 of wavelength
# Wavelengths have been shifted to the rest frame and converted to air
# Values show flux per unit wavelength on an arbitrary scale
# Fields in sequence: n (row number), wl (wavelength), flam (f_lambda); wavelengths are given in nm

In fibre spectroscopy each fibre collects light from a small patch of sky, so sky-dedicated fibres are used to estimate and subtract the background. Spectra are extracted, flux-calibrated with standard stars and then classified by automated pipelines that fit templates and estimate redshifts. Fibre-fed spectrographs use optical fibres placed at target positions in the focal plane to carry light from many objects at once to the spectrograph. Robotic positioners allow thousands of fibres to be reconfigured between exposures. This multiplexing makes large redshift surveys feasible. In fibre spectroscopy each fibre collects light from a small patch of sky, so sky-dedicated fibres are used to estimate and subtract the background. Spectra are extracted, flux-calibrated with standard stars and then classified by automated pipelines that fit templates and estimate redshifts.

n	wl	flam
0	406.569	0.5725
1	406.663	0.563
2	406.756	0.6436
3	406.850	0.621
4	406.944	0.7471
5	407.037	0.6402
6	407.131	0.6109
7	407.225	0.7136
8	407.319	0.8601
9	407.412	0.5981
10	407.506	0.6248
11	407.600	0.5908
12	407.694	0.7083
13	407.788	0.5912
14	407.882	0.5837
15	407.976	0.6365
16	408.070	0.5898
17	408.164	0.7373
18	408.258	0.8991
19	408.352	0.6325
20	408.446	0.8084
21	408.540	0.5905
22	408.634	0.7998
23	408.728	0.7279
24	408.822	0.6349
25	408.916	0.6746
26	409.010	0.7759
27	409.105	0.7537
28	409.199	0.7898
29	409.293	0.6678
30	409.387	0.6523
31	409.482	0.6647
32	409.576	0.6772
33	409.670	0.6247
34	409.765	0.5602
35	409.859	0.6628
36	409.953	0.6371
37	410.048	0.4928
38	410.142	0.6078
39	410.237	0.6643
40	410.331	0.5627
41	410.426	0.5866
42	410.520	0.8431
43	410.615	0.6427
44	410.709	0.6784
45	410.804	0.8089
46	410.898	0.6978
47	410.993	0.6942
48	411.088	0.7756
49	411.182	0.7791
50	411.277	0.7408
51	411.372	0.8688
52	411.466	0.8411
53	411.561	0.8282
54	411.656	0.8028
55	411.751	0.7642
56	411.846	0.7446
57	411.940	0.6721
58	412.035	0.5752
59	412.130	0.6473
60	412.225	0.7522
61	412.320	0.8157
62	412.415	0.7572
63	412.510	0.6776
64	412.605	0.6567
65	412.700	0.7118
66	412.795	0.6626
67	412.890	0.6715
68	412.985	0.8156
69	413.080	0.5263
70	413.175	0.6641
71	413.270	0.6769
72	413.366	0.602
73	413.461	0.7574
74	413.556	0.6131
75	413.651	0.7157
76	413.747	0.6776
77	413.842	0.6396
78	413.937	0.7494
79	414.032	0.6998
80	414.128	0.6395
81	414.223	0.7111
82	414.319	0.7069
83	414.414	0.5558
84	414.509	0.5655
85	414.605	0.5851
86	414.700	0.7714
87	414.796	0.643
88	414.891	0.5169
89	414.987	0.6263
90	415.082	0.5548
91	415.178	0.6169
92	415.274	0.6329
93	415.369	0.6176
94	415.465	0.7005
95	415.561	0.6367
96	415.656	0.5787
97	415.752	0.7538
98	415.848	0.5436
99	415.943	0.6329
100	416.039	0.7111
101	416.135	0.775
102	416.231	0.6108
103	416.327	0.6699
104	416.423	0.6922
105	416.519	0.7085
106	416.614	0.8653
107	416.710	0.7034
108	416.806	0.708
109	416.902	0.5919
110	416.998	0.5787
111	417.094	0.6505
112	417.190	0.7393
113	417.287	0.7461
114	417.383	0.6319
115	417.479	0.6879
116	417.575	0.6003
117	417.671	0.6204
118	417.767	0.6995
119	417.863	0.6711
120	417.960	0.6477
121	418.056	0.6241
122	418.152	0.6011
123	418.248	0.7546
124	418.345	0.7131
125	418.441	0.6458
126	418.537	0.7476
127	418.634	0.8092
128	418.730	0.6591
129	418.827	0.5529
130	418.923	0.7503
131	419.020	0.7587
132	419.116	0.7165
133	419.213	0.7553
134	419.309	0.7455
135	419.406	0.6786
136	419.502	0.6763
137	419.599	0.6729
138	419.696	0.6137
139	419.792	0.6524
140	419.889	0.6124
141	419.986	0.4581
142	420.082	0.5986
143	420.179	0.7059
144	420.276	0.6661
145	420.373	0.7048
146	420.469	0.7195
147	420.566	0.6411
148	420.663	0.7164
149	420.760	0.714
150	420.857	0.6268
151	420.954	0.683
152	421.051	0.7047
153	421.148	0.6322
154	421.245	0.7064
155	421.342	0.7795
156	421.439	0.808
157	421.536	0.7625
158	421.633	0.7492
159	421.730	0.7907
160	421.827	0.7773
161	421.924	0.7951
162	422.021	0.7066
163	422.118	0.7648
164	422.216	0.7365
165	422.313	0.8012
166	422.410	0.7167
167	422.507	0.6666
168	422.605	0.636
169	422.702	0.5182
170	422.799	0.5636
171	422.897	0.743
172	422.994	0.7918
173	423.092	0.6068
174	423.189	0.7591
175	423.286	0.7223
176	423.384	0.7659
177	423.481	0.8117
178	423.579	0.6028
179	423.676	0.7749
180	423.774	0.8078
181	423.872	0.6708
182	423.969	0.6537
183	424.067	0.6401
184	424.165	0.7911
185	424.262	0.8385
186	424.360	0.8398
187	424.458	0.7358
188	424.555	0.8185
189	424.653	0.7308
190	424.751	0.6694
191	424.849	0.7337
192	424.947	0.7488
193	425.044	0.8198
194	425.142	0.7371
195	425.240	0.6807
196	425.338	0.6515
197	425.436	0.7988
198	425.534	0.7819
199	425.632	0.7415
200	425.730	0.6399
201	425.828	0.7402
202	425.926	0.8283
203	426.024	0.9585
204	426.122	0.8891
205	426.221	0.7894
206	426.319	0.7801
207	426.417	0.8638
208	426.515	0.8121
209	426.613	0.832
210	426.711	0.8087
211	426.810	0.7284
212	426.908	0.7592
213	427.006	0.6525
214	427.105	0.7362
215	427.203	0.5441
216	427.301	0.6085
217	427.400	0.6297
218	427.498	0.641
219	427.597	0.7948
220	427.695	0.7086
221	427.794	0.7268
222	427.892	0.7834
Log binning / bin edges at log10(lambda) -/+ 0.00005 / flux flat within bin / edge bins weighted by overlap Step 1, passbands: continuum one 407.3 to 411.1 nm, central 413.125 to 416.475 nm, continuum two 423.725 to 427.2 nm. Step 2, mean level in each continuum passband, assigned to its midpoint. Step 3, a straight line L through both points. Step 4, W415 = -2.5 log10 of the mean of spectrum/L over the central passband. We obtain 0.08 mag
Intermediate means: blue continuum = 0.676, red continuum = 0.76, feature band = 0.653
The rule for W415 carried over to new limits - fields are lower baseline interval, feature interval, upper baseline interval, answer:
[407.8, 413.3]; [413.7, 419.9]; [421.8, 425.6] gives 0.069 mag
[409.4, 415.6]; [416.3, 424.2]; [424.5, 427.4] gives 0.041 mag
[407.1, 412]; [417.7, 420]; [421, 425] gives 0.063 mag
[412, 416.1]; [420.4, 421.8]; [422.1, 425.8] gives -0.019 mag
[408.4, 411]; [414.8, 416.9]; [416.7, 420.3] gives 0.022 mag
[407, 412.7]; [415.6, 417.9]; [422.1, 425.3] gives 0.056 mag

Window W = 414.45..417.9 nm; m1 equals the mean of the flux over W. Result 0.656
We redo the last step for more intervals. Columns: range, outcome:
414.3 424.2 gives 0.682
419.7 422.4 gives 0.703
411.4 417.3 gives 0.678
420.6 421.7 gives 0.717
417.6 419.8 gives 0.685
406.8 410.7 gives 0.67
